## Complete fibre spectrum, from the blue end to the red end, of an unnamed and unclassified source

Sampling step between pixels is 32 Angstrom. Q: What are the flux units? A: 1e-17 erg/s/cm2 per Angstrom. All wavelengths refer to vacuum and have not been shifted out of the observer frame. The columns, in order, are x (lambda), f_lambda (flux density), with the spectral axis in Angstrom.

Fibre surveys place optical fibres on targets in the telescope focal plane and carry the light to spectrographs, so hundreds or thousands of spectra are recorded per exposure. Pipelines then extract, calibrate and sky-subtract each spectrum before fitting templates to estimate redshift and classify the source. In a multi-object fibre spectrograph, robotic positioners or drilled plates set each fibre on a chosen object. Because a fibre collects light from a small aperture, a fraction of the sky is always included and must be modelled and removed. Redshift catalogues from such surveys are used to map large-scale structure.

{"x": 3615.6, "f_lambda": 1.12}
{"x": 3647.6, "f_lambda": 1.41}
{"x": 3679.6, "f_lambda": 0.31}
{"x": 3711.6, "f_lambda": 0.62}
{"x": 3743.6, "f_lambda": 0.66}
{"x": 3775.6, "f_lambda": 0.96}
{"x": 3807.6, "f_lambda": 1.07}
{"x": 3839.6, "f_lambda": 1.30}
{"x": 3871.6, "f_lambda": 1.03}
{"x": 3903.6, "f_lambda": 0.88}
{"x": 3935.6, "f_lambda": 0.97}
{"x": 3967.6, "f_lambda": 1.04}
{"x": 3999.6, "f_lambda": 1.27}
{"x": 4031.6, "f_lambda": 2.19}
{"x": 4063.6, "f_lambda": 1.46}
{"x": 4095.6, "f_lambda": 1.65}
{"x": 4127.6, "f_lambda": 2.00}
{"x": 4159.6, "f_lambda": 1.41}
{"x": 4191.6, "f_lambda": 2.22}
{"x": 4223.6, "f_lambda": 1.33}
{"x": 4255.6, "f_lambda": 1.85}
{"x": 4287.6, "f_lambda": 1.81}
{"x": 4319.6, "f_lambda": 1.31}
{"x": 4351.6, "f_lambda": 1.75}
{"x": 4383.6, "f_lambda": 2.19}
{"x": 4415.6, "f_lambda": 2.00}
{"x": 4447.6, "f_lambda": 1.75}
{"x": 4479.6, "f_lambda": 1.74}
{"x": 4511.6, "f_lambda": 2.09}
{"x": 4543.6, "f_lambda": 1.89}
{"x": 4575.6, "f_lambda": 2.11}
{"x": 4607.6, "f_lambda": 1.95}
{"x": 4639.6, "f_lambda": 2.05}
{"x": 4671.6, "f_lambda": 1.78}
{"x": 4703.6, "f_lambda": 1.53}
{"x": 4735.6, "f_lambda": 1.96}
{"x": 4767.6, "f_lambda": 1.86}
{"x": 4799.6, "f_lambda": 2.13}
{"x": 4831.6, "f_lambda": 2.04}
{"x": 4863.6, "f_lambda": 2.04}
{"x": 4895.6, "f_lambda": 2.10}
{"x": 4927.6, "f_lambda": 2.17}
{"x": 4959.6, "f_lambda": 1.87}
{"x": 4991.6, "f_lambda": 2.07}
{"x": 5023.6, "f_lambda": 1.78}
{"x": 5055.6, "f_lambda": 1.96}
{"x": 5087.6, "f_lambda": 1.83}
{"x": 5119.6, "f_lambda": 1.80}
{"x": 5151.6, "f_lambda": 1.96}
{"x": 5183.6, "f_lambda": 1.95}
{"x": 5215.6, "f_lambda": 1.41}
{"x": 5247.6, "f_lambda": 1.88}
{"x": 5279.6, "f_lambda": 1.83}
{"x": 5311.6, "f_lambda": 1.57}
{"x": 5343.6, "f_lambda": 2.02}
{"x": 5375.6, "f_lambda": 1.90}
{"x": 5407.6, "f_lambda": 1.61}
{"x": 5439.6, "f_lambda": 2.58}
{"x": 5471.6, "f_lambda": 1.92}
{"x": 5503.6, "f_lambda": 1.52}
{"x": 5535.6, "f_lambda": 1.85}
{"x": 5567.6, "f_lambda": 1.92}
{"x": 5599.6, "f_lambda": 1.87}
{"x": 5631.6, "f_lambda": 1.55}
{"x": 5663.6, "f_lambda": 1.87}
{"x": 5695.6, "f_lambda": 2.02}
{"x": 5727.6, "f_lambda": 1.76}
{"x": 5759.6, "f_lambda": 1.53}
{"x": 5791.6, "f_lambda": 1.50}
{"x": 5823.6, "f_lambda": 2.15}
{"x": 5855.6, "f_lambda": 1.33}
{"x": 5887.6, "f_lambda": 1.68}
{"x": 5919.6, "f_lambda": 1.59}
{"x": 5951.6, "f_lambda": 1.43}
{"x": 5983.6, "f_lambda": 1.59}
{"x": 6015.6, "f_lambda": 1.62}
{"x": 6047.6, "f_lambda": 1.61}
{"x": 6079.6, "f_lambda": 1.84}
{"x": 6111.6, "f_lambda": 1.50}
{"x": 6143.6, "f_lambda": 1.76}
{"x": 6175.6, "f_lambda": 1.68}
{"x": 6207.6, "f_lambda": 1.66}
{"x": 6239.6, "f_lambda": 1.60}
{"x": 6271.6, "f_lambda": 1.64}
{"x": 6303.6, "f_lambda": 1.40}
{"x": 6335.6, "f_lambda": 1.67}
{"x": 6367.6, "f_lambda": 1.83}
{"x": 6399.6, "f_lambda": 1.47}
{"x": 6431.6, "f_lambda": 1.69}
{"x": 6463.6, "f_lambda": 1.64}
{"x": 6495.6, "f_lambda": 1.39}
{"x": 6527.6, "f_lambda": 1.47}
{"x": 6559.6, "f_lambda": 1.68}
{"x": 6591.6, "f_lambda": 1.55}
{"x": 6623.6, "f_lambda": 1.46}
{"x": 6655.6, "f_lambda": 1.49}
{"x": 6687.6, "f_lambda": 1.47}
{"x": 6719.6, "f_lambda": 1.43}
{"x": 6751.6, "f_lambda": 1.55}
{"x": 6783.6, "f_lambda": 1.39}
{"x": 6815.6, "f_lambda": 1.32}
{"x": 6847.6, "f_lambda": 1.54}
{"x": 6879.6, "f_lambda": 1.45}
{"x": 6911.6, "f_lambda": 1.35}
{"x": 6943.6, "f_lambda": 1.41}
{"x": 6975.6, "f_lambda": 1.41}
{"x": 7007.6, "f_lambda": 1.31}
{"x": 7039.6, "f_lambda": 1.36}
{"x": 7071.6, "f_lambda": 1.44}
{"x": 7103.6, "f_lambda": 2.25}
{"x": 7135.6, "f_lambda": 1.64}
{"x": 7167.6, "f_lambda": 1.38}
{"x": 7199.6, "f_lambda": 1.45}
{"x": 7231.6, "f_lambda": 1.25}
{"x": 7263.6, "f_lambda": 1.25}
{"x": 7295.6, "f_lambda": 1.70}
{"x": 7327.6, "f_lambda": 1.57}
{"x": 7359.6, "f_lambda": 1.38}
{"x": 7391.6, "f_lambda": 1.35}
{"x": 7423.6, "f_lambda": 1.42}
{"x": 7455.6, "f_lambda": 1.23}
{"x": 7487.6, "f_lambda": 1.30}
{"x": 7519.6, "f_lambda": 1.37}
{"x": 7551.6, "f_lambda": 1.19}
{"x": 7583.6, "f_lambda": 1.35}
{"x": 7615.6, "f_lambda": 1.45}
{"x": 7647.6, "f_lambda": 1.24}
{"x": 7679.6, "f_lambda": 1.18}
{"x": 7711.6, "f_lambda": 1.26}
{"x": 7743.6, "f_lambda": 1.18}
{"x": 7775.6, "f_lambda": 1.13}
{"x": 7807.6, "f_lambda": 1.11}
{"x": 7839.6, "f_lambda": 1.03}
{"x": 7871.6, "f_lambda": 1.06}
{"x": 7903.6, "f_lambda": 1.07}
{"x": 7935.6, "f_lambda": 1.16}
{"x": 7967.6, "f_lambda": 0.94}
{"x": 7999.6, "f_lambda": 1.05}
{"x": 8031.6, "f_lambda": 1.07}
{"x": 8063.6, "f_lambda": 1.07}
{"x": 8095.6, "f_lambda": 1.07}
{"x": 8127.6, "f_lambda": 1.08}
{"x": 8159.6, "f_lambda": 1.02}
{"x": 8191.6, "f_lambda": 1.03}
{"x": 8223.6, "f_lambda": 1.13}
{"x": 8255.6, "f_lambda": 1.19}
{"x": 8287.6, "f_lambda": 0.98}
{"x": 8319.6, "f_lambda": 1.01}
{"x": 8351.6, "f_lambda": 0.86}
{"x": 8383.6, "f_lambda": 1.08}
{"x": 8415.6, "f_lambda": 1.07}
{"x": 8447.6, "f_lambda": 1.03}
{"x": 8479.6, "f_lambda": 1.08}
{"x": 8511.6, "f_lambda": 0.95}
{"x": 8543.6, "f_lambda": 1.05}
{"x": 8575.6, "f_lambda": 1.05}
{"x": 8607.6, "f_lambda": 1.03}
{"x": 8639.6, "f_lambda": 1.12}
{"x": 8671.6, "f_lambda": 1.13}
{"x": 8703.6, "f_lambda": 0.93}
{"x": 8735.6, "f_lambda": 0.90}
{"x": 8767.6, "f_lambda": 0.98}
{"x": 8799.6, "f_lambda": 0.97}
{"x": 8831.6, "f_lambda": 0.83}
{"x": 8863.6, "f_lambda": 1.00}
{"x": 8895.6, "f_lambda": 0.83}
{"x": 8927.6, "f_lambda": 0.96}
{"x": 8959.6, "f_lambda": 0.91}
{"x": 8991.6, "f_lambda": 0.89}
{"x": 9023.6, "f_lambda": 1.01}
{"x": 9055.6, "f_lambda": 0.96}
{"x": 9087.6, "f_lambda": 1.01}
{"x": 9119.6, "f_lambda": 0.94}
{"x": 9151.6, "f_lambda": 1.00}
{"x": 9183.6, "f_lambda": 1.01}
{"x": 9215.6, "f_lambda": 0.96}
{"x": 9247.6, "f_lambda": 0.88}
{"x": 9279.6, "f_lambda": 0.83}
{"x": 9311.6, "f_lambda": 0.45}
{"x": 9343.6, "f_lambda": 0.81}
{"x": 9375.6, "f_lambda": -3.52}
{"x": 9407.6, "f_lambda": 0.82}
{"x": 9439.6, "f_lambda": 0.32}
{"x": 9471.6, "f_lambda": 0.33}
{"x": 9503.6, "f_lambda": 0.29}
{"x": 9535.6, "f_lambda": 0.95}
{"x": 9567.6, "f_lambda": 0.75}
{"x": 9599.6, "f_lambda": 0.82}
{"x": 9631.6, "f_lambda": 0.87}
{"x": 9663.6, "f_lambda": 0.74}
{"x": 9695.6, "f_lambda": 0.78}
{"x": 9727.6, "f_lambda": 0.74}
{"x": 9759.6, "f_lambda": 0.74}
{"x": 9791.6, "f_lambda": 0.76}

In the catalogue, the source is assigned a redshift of 0.08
